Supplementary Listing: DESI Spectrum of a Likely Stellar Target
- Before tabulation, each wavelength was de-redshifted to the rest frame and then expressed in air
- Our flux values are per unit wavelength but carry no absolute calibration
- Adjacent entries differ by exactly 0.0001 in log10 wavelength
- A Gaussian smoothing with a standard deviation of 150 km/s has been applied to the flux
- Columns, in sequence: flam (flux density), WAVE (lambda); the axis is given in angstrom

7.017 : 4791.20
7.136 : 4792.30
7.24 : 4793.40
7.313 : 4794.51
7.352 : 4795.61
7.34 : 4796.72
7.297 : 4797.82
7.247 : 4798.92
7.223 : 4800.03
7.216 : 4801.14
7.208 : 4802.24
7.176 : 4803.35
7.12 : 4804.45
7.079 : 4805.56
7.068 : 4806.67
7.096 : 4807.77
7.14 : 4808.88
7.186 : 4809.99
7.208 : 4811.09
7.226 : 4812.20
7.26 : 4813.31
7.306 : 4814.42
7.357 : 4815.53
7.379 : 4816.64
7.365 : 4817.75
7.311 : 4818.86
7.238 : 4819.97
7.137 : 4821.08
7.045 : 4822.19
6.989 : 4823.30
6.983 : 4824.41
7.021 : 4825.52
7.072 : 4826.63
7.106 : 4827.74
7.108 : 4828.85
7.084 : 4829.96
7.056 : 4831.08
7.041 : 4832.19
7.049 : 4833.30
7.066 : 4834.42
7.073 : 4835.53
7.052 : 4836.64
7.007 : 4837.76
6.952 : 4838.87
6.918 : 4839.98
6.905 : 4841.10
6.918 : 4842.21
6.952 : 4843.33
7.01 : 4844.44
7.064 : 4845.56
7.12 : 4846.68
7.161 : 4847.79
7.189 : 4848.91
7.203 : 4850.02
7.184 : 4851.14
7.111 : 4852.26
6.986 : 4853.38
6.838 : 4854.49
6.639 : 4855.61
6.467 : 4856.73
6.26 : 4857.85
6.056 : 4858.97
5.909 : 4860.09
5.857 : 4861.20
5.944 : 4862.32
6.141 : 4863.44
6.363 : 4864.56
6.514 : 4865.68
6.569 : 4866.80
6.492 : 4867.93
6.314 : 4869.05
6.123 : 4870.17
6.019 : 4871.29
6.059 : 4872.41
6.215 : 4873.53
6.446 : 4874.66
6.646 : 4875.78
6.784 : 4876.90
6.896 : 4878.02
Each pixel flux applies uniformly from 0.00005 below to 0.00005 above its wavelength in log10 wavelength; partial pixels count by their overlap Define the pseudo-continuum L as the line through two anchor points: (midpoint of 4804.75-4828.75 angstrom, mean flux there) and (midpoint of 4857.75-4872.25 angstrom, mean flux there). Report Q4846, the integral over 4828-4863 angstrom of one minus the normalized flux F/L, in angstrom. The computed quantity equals -1.35 angstrom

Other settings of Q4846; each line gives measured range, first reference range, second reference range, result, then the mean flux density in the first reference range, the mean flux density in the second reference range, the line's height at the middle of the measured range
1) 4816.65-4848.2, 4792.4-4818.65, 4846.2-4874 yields -0.9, 7.23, 6.51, 6.88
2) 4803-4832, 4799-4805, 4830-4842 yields -0.2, 7.19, 7.01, 7.11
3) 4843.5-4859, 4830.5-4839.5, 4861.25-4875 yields -0.6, 7.04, 6.24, 6.65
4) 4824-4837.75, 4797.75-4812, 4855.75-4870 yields -0.6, 7.17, 6.25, 6.76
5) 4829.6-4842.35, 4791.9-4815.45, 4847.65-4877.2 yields -0.4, 7.21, 6.49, 6.81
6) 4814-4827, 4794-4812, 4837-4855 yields -0.1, 7.21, 7.03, 7.14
